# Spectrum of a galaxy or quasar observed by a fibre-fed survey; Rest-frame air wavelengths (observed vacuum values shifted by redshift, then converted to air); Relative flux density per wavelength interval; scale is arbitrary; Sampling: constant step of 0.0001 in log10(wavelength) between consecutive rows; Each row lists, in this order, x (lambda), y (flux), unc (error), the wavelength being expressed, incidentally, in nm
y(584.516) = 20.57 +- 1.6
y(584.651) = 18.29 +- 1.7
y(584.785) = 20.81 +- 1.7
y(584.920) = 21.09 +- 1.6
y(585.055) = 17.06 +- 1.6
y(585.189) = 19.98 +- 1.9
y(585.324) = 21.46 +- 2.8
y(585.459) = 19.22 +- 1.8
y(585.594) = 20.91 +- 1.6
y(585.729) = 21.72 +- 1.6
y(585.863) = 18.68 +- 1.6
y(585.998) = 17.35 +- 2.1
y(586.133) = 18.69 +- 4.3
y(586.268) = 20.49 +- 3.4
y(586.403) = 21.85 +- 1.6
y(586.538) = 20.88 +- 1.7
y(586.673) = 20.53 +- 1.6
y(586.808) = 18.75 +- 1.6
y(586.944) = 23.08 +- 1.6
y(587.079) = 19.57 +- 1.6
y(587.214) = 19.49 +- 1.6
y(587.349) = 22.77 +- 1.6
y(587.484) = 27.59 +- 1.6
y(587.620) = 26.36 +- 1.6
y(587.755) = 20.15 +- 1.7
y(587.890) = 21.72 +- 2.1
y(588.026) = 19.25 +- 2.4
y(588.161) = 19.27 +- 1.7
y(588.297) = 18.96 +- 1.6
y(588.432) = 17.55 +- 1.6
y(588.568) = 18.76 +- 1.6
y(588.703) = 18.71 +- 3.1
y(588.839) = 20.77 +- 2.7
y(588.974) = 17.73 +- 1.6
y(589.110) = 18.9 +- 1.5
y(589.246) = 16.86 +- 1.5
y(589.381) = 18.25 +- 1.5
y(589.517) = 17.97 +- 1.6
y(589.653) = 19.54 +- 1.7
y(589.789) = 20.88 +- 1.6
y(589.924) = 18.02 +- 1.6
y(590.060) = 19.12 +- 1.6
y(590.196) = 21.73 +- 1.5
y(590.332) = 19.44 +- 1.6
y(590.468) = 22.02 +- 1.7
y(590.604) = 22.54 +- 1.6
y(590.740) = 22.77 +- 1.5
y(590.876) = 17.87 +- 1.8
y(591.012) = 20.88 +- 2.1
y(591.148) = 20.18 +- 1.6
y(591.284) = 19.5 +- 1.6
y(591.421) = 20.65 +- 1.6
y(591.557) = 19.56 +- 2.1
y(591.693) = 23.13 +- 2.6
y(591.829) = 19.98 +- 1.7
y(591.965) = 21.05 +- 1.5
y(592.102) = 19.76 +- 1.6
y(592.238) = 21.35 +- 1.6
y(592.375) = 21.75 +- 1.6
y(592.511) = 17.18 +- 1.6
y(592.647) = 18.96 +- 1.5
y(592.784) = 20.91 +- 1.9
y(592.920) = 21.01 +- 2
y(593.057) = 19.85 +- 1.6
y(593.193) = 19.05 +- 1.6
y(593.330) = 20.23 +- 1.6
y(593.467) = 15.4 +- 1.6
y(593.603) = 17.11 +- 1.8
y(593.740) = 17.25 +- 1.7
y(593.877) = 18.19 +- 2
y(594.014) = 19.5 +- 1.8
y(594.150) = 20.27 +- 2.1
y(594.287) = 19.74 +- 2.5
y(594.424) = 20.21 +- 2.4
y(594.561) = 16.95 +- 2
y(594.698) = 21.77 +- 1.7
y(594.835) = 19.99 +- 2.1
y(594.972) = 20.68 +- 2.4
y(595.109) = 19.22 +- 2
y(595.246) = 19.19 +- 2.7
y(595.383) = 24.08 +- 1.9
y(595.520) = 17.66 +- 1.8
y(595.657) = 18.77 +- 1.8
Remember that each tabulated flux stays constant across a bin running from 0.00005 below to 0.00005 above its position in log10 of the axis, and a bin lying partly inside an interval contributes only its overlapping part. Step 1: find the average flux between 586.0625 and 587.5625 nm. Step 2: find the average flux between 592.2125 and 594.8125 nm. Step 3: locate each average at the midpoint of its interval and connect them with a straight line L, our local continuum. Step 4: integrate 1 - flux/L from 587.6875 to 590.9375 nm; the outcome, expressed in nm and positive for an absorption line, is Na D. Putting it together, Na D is 0.15 nm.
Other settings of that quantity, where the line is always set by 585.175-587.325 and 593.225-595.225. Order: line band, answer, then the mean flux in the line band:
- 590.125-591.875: -0.115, 20.8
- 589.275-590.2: 0.029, 19.1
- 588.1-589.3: 0.074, 18.6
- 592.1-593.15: -0.045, 20.1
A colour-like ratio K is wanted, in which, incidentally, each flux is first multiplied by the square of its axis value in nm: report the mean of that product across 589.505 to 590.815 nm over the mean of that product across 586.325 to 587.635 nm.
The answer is 0.9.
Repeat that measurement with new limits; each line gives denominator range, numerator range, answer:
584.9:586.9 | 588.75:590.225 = 0.97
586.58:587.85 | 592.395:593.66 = 0.88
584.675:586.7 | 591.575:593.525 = 1.02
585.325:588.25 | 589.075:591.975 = 0.97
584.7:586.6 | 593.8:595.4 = 1.02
